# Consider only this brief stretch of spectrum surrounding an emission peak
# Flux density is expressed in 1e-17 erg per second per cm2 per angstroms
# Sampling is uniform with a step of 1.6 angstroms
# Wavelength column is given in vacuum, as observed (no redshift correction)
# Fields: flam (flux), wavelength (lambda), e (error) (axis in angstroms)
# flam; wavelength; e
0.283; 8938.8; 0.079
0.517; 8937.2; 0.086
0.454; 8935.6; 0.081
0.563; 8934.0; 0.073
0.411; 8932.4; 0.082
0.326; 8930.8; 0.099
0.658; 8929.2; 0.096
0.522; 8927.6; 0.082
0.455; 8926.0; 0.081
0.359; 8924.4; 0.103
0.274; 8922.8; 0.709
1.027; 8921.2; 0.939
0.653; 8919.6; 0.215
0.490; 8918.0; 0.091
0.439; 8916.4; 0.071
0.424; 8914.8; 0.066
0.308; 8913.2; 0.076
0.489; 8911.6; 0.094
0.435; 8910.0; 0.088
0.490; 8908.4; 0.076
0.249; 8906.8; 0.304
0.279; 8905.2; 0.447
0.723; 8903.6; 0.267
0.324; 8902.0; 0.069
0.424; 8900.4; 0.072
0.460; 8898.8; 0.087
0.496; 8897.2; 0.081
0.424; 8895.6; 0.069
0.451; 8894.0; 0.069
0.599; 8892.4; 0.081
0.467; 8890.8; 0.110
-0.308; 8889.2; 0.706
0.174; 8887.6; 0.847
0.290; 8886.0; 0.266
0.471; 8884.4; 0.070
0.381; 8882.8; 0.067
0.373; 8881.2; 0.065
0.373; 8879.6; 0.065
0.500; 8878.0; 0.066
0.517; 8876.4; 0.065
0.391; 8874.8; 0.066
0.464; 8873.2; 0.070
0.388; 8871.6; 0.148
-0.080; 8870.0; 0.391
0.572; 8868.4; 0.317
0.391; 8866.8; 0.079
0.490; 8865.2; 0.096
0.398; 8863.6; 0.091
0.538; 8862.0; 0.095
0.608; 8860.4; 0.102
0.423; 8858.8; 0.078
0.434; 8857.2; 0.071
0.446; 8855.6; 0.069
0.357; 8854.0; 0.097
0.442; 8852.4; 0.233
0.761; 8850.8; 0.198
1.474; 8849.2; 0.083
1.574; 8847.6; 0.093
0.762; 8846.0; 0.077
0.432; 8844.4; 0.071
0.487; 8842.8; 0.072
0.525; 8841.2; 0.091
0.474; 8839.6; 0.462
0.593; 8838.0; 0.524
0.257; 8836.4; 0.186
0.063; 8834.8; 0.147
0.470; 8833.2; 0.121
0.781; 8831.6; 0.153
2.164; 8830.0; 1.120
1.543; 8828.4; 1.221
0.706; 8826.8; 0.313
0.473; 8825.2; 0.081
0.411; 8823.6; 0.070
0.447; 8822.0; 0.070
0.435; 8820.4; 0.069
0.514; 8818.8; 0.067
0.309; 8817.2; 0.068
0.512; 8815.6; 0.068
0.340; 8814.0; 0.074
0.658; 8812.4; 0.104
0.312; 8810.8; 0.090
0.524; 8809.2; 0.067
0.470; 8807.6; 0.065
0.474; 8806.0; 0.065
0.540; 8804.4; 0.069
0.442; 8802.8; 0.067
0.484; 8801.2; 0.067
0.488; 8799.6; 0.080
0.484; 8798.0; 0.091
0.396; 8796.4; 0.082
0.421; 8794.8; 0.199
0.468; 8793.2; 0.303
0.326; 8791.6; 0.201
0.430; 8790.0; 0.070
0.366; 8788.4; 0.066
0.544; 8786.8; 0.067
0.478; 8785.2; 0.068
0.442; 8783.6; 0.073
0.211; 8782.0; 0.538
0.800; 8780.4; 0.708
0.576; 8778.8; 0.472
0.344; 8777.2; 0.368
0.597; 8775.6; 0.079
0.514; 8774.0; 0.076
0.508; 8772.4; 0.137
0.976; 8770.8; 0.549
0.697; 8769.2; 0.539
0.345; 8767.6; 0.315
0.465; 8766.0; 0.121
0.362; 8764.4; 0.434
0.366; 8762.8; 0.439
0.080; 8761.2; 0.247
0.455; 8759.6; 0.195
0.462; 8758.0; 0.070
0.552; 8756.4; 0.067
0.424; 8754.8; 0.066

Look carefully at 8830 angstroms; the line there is [S II]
